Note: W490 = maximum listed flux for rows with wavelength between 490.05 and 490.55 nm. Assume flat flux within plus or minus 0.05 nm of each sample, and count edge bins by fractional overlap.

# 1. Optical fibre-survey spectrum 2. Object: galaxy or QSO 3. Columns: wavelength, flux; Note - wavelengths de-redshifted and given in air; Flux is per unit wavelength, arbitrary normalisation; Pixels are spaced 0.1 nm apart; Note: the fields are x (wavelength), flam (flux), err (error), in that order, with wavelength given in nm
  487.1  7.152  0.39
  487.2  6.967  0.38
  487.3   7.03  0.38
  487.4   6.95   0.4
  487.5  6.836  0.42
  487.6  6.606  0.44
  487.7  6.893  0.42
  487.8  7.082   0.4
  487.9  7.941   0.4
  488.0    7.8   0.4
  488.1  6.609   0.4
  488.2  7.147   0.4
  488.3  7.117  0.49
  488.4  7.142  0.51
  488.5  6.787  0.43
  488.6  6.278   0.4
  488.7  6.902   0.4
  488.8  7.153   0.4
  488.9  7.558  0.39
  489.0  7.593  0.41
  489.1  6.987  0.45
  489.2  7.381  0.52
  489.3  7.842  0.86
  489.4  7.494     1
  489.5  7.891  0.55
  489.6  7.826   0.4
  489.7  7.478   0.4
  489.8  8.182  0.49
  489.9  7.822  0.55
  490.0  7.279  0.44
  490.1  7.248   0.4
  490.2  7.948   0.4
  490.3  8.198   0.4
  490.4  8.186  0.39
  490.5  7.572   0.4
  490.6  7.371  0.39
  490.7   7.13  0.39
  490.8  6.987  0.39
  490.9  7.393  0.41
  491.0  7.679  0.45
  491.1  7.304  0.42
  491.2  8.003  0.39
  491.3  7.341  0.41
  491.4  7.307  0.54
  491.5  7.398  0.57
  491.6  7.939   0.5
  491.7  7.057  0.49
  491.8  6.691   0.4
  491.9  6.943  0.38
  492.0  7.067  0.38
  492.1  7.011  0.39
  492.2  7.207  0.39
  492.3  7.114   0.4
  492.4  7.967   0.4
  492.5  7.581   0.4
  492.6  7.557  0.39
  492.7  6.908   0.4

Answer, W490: 8.198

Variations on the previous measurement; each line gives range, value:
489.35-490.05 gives 8.182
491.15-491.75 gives 8.003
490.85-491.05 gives 7.679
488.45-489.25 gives 7.593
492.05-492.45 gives 7.967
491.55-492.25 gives 7.939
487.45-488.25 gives 7.941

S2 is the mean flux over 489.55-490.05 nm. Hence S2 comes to 7.72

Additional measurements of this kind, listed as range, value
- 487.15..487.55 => 6.95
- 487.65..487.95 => 7.31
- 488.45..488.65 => 6.53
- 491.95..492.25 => 7.09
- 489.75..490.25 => 7.7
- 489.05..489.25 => 7.18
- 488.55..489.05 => 7.1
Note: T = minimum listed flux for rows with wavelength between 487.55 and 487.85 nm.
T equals 6.606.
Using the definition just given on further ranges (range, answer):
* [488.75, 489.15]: 6.987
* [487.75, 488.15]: 6.609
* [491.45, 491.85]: 6.691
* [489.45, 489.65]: 7.826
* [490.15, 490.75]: 7.13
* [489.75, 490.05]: 7.279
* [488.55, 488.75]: 6.278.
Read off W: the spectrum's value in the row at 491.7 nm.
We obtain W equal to 7.057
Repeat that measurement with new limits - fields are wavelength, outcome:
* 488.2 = 7.147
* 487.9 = 7.941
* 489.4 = 7.494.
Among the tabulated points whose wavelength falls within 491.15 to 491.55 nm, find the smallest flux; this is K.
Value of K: 7.307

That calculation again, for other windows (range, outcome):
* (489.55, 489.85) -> 7.478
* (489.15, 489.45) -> 7.381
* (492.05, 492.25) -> 7.011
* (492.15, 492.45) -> 7.114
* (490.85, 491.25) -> 7.304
